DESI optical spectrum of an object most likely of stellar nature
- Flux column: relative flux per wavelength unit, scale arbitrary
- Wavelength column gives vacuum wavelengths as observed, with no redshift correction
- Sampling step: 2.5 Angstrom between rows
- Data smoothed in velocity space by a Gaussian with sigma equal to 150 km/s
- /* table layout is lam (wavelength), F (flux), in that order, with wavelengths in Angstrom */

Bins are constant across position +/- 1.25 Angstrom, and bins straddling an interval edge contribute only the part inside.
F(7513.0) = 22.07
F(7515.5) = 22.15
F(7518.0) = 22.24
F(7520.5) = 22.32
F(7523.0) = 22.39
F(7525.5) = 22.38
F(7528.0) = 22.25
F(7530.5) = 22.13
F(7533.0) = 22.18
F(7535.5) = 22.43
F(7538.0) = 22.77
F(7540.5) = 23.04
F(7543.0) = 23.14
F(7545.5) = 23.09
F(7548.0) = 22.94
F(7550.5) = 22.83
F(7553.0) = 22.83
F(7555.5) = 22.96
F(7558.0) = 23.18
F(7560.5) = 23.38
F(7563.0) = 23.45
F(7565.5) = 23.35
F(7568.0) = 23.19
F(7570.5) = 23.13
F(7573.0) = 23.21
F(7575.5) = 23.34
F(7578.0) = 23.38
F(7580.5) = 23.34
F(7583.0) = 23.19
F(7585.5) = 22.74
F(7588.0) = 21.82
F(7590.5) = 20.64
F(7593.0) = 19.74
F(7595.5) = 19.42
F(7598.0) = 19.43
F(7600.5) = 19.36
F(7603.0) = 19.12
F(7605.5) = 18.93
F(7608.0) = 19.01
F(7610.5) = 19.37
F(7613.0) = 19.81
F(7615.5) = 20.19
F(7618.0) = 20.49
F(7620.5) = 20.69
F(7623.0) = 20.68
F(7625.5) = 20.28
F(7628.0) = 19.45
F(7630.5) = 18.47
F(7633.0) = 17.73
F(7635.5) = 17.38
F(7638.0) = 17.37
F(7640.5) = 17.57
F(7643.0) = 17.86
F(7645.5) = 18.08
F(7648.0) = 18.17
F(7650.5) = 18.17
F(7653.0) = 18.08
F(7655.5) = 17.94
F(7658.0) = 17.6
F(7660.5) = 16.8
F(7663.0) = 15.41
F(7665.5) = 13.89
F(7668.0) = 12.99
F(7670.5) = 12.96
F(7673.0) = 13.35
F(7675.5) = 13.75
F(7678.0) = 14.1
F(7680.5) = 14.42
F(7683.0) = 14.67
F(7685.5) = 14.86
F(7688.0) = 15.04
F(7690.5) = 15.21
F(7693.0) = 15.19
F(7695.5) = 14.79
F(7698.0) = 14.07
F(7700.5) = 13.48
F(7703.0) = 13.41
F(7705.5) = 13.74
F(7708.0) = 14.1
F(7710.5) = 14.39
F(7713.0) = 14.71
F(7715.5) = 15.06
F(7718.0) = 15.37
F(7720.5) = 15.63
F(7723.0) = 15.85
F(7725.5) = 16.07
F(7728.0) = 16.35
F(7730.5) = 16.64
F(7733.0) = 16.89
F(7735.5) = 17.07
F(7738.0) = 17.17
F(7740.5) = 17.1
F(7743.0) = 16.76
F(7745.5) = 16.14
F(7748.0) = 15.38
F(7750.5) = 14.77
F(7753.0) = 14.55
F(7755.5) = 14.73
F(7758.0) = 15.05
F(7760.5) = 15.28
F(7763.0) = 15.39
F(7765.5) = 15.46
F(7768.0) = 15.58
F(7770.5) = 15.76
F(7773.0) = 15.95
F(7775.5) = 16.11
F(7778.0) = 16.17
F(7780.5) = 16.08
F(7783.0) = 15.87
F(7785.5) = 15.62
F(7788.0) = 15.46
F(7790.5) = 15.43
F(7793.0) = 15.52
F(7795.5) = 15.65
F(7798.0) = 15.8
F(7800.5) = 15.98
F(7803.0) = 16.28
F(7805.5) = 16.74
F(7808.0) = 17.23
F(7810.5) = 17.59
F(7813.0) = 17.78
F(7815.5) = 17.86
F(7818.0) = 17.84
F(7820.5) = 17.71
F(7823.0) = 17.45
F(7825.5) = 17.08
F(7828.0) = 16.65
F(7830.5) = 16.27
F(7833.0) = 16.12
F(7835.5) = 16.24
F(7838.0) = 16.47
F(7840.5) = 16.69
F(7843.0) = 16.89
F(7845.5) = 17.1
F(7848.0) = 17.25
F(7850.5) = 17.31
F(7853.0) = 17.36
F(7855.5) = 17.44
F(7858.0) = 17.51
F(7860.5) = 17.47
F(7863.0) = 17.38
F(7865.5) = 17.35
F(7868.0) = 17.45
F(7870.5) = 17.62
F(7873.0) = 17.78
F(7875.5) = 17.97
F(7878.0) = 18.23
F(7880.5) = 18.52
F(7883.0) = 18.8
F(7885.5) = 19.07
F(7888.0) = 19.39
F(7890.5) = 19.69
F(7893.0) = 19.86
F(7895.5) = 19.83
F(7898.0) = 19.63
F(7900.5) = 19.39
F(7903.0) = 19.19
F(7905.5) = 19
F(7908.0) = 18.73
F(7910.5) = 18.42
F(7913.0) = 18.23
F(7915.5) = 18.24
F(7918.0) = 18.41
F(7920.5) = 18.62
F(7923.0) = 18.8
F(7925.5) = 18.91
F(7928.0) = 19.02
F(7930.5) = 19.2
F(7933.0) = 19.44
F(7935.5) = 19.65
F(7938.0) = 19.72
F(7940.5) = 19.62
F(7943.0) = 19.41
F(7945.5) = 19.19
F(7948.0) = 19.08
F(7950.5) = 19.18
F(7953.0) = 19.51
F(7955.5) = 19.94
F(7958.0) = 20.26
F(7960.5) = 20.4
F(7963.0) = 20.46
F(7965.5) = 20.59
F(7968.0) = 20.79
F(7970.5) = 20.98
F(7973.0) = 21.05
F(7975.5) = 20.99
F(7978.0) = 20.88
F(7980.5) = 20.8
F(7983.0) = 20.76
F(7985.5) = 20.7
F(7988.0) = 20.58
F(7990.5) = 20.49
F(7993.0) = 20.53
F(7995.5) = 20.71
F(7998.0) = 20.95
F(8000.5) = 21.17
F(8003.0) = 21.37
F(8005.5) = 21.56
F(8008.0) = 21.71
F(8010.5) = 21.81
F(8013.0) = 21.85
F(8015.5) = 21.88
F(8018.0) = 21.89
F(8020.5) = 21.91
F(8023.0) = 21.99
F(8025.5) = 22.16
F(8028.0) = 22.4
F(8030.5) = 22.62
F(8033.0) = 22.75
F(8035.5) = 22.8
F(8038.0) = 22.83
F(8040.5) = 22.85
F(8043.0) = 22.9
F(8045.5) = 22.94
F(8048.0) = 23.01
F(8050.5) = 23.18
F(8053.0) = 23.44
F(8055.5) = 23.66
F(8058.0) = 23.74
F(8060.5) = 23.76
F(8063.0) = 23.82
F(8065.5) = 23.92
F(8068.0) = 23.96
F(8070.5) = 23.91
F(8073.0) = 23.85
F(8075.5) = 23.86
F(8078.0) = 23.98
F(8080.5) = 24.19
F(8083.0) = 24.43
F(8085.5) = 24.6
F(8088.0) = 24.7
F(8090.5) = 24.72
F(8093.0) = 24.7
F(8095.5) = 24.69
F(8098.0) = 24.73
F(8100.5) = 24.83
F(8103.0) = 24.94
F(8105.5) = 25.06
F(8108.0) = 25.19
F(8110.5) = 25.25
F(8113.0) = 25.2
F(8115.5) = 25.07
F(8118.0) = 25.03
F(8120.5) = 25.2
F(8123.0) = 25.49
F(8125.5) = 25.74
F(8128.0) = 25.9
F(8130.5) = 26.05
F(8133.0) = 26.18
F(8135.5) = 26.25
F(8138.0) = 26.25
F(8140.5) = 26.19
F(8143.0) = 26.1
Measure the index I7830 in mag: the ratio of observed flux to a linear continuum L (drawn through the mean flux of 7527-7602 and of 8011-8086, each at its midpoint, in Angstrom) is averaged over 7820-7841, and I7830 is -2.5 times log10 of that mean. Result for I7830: 0.34 mag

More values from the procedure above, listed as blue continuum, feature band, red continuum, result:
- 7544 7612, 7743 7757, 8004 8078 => 0.41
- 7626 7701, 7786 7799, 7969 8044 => 0.16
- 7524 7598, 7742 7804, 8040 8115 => 0.43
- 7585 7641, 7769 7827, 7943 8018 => 0.22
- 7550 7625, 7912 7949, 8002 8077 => 0.18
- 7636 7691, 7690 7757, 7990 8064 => 0.11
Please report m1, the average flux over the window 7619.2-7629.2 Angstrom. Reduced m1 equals 20.3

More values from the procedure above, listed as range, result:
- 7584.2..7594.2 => 21.3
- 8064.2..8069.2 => 23.9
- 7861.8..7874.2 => 17.5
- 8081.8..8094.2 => 24.6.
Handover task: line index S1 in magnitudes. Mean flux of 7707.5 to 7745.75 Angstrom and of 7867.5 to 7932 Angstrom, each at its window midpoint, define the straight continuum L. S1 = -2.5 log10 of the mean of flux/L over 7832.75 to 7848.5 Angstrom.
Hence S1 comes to 0.072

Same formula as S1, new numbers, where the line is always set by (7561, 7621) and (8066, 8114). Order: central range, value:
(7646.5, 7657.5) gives 0.20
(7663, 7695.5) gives 0.46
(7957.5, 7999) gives 0.15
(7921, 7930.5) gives 0.23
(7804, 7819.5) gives 0.28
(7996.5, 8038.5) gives 0.10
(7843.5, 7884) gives 0.29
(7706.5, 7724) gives 0.42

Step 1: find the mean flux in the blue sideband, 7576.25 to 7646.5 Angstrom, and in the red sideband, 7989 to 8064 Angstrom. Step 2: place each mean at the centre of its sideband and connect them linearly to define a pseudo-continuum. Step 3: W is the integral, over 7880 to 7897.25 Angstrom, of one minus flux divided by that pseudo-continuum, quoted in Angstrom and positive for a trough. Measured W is 1.7 Angstrom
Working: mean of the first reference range 19.9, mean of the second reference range 22.3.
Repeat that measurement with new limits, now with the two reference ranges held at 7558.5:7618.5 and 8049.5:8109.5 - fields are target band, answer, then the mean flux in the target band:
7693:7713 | 7.2 Angstrom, 14.1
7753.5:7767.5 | 4.5 Angstrom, 15.2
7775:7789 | 4.1 Angstrom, 15.9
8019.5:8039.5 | 1.3 Angstrom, 22.4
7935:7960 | 4.2 Angstrom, 19.6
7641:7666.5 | 5.3 Angstrom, 17.2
